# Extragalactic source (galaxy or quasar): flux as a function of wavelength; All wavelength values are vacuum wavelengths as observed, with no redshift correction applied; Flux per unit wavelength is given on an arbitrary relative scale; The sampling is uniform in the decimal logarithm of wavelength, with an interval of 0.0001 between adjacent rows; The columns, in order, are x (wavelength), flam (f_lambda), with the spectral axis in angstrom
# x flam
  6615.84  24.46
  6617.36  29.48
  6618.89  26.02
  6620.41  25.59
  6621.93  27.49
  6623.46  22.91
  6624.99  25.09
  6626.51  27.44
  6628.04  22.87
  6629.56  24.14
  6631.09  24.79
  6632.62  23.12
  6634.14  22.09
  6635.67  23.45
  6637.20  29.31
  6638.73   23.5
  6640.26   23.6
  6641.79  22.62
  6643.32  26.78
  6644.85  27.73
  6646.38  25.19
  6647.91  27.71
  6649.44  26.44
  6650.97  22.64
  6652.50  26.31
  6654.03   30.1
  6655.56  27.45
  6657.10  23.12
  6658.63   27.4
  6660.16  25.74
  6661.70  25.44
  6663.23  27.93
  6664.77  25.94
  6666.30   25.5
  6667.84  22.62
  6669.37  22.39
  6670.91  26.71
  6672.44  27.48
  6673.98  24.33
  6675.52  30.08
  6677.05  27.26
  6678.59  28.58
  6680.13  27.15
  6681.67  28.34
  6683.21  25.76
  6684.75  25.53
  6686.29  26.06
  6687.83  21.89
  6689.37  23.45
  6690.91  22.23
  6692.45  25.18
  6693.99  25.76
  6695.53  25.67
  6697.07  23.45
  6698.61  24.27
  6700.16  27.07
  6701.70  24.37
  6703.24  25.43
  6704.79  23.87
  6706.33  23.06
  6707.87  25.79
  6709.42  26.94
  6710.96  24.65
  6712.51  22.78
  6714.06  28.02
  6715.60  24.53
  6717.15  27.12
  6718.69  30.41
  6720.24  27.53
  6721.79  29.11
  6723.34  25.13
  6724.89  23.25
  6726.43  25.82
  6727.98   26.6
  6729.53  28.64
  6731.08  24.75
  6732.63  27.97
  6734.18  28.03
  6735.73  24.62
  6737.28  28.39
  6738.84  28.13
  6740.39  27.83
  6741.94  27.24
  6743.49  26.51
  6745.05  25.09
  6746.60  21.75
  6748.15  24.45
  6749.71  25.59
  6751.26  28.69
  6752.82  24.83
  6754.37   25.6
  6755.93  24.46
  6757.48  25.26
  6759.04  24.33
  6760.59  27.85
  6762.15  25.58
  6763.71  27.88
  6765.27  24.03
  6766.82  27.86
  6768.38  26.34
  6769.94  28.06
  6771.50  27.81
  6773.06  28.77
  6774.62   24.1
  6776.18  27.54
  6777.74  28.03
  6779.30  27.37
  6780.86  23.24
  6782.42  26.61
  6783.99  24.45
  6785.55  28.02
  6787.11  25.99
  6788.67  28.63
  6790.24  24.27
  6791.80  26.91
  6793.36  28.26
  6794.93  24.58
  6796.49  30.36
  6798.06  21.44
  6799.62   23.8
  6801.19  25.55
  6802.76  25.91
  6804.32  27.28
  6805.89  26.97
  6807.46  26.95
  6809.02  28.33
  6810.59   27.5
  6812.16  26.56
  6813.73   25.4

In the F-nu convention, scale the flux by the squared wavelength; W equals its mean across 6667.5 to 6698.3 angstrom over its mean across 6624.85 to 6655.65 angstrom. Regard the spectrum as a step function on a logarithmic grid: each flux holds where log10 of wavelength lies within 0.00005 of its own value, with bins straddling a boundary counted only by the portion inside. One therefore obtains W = 1.02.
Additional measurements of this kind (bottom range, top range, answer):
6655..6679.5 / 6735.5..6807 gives 1.04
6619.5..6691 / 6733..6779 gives 1.06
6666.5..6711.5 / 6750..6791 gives 1.06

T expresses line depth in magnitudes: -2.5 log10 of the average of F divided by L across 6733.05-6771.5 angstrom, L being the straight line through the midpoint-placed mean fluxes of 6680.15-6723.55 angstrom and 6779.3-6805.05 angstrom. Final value -0.02 mag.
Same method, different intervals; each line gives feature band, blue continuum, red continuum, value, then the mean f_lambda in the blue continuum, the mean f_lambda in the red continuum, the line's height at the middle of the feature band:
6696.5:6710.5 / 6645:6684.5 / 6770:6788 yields 0.06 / 26.3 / 26.6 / 26.4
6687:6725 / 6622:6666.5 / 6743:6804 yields 0.02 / 25.4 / 26.1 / 25.7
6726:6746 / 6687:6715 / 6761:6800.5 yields -0.06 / 24.7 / 26.4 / 25.4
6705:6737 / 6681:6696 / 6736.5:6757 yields -0.03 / 25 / 26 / 25.6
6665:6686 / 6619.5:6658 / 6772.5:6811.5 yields -0.03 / 25.3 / 26.4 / 25.5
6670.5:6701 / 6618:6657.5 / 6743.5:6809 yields -0.01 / 25.3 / 26.1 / 25.6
